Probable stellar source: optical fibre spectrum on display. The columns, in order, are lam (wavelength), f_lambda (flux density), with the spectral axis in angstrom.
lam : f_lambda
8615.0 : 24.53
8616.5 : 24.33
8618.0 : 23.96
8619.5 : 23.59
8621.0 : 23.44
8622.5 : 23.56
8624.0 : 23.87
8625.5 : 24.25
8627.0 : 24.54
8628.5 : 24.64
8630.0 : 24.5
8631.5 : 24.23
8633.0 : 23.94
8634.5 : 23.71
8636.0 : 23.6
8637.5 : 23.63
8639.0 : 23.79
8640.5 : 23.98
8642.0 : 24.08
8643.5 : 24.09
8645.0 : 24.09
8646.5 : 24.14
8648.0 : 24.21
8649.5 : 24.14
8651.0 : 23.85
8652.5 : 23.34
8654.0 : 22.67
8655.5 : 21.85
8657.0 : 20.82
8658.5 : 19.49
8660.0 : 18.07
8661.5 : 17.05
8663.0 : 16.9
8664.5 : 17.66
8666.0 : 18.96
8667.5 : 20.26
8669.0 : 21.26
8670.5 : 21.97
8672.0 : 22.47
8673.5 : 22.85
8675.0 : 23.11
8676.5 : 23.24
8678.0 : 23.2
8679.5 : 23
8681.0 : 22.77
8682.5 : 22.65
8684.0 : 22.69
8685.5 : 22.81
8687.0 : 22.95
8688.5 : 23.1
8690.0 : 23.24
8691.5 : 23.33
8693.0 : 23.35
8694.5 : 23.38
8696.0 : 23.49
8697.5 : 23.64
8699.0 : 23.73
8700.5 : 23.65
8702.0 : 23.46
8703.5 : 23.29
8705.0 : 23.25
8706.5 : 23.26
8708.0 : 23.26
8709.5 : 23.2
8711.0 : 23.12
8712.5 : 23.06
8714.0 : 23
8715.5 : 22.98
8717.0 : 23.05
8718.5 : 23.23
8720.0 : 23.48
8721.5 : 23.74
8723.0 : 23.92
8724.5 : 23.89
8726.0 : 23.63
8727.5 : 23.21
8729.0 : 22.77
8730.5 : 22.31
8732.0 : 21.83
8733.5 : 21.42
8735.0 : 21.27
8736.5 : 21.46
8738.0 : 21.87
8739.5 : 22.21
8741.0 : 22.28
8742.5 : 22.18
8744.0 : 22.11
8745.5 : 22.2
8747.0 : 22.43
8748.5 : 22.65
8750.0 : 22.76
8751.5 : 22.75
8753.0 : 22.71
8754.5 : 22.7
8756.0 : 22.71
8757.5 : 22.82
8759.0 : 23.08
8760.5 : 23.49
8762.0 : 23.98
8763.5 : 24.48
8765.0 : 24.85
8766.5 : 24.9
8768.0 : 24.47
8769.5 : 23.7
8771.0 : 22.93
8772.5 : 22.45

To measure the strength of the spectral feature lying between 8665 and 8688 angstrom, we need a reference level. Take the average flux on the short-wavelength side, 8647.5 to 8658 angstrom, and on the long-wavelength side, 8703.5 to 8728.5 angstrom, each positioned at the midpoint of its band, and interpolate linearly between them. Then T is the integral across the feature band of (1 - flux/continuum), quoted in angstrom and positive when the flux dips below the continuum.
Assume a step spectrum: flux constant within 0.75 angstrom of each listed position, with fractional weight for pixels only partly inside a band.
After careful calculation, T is 0.8 angstrom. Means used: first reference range 22.9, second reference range 23.3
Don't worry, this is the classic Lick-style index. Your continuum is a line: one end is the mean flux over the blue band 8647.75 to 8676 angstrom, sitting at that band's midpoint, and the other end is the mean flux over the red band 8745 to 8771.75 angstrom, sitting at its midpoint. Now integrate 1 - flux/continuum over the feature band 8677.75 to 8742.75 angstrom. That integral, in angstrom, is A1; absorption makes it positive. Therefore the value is -2.3 angstrom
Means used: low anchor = 21.1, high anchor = 23.3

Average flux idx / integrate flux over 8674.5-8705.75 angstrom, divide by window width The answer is 23.2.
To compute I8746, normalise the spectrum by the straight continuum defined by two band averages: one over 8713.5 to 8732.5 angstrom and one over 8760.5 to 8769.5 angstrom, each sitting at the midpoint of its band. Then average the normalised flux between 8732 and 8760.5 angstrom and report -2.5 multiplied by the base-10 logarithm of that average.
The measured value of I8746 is 0.07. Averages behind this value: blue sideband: 23.2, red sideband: 24.4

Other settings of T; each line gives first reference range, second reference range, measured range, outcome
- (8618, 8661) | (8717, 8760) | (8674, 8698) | -0.1 angstrom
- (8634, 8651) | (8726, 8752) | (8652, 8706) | 2.9 angstrom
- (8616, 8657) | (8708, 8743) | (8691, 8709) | -0.3 angstrom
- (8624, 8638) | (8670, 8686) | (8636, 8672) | 2.6 angstrom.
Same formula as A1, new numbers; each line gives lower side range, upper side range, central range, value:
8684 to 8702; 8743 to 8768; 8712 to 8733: 0.1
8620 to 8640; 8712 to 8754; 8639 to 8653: -0.1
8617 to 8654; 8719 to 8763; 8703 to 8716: -0.1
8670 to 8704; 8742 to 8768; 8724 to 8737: 0.4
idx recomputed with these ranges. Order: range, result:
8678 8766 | 23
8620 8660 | 23.5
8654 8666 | 19.1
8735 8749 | 22.1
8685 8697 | 23.2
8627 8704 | 22.7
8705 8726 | 23.3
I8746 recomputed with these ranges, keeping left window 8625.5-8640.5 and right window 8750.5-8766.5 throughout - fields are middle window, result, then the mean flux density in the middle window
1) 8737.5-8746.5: 0.06 mag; 22.2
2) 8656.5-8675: 0.20 mag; 19.9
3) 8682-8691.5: 0.04 mag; 22.9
